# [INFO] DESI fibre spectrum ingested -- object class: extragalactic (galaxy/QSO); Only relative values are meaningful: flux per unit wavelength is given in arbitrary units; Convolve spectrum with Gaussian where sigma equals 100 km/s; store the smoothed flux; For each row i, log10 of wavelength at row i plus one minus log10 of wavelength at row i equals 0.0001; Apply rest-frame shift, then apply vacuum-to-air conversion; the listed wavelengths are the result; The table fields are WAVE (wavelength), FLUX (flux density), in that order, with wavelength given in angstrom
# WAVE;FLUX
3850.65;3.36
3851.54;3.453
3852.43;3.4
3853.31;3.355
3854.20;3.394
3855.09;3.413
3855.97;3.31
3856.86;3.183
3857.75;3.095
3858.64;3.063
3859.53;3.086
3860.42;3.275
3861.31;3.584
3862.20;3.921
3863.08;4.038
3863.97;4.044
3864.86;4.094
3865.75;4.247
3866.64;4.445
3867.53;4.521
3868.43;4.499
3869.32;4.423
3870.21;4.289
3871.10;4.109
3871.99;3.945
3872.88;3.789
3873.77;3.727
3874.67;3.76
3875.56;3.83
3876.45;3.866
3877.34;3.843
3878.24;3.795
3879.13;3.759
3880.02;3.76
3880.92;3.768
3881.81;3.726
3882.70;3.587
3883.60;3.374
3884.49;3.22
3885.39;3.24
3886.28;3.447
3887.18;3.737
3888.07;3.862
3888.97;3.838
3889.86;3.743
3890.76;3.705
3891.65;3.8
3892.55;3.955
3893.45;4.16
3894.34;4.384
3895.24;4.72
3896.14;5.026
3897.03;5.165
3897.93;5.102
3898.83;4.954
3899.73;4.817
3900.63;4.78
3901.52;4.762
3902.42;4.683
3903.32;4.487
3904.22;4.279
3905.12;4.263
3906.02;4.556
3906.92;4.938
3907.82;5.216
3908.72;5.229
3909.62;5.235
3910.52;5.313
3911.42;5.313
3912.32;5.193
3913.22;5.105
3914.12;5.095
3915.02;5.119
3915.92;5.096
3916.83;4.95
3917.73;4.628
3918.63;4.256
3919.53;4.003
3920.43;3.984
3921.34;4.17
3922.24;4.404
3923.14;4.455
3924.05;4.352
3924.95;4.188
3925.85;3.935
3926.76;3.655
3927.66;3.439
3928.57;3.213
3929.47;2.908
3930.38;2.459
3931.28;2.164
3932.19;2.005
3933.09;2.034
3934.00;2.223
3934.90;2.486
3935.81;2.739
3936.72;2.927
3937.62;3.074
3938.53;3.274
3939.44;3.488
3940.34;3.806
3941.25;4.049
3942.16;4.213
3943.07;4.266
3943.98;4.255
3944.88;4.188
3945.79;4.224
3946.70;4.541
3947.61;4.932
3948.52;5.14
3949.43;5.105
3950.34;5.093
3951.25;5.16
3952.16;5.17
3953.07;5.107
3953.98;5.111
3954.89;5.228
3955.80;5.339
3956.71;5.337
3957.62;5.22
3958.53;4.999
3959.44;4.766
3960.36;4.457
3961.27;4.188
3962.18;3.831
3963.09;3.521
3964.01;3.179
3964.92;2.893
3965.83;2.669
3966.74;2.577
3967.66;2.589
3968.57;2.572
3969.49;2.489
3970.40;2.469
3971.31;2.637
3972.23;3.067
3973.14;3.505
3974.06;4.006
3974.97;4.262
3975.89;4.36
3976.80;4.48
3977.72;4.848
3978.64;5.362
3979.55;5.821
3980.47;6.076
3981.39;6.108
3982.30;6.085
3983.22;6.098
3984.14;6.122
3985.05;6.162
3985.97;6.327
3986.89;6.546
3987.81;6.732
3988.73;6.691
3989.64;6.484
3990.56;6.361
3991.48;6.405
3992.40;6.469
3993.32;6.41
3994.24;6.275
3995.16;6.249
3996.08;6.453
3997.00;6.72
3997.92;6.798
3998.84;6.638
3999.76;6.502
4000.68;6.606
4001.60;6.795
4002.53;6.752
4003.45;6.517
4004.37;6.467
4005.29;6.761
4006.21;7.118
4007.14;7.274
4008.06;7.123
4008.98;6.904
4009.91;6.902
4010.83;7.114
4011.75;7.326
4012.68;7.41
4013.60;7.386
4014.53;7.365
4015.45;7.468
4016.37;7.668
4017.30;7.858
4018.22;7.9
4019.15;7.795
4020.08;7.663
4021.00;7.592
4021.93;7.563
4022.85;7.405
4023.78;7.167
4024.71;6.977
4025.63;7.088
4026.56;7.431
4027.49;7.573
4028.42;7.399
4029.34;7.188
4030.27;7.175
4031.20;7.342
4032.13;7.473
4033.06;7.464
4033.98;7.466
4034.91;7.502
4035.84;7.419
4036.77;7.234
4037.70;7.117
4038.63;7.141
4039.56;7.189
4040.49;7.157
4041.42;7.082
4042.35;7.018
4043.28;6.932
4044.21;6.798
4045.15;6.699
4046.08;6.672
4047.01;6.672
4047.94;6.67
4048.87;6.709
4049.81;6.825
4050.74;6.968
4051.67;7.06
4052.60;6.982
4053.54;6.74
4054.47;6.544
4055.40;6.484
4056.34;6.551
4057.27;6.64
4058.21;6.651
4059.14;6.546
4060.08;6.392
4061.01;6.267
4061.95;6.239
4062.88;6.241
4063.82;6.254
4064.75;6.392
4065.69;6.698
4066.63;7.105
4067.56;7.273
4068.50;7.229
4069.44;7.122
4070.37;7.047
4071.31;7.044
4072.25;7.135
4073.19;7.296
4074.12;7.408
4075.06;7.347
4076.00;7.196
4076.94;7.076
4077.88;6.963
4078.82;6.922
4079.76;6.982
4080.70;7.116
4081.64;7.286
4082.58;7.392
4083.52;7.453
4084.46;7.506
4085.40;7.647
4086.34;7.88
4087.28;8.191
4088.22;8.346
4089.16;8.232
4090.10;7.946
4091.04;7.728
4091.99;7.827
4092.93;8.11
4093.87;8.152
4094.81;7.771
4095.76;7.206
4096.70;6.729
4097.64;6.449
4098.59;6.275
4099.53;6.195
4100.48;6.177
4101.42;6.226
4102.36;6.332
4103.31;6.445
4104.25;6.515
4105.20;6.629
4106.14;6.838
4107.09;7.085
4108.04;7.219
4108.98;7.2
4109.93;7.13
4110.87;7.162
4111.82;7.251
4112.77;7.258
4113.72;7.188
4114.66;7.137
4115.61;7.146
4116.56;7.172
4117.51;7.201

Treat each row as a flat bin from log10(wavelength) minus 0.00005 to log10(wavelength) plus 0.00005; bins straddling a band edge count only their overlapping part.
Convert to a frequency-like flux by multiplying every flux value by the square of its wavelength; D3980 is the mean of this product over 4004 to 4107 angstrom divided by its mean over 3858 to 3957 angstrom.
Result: 1.85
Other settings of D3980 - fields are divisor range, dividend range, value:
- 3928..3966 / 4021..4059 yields 1.88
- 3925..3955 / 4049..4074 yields 1.89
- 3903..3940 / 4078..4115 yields 1.97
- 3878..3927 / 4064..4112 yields 1.80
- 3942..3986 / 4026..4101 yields 1.67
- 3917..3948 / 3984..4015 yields 1.92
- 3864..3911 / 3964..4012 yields 1.39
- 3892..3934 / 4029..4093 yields 1.77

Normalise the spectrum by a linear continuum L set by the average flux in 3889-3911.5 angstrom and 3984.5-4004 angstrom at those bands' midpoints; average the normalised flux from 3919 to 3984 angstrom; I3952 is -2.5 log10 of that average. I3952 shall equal 0.372 mag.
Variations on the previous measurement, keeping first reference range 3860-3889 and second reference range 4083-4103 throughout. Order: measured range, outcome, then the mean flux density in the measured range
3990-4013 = -0.14 mag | 6.73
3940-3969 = 0.19 mag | 4.31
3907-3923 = -0.08 mag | 4.84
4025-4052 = -0.10 mag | 7.12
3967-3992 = 0.12 mag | 4.97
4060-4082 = 0.01 mag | 6.93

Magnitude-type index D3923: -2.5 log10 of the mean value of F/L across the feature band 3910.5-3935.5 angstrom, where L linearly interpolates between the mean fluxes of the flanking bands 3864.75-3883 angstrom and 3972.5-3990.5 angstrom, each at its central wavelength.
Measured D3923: 0.20 mag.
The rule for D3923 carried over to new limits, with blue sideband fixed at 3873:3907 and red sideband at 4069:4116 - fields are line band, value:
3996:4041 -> -0.19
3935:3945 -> 0.33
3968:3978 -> 0.47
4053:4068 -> 0.02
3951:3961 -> 0.01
